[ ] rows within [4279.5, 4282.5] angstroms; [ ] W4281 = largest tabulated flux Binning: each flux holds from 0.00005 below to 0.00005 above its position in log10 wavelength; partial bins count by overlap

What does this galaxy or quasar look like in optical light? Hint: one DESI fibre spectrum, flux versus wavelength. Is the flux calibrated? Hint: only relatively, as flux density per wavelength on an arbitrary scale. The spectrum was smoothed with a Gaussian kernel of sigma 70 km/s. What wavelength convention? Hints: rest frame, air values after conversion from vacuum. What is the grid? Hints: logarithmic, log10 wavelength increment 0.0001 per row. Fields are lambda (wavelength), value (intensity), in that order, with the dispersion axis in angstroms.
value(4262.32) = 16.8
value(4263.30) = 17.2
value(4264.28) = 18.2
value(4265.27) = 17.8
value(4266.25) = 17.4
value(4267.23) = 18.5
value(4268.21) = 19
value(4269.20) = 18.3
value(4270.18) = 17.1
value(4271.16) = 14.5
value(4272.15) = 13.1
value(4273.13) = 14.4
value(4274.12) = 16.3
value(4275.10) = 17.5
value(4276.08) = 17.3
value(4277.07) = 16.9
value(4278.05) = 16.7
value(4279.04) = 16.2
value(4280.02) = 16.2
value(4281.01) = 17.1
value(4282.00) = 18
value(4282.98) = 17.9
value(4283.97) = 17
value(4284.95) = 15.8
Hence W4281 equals 18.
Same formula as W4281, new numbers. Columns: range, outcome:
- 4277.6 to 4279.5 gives 16.7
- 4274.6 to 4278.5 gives 17.5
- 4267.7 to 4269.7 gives 19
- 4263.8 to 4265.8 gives 18.2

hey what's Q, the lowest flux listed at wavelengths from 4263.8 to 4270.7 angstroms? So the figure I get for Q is 17.1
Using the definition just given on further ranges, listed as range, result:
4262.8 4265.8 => 17.2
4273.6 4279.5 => 16.2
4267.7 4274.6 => 13.1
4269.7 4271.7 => 14.5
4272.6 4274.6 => 14.4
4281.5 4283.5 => 17.9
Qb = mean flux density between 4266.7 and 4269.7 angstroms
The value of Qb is 18.6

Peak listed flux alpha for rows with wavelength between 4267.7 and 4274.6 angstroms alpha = 19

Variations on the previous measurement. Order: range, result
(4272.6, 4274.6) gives 16.3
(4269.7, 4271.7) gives 17.1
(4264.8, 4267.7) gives 18.5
